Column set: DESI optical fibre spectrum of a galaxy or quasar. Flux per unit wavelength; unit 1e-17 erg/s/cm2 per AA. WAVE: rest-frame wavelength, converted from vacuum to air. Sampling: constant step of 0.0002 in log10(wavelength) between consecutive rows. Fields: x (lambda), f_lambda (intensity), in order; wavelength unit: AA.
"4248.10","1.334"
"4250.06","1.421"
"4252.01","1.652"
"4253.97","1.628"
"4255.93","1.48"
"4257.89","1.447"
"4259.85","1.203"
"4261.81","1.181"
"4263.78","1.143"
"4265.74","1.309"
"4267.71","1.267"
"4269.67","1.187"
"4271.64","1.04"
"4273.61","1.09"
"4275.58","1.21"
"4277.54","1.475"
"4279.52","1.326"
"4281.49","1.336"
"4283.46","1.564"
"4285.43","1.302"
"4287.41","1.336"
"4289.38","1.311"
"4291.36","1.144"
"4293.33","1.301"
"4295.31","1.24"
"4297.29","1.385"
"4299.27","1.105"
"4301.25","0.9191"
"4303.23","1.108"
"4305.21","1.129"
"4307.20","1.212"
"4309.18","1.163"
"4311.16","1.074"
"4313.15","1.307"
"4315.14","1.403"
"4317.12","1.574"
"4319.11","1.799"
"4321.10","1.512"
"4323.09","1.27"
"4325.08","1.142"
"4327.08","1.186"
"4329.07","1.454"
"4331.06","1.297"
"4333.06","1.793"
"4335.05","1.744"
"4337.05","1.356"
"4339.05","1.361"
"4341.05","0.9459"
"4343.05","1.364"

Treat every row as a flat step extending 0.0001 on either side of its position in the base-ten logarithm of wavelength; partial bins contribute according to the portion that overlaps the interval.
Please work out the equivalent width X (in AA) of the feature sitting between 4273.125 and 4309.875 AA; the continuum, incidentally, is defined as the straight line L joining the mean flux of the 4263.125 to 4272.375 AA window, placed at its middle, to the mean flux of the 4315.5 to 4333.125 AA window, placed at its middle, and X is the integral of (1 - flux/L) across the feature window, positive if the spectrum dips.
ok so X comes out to 1.2 AA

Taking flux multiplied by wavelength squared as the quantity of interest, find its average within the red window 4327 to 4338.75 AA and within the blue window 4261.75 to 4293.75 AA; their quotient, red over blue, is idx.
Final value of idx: 1.20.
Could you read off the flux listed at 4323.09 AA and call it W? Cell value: 1.27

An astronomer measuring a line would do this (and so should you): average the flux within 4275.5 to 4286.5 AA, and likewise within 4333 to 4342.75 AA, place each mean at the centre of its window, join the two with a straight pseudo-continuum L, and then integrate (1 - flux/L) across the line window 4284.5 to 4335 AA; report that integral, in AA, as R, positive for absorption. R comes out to 3.05 AA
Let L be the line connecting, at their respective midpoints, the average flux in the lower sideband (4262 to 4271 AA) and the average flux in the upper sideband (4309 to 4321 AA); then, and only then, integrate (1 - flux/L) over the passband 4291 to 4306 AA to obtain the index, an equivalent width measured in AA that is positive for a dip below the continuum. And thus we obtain 1.96 AA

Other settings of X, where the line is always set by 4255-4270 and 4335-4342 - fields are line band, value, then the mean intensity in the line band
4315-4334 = -2.2 AA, 1.44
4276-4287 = -0.9 AA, 1.39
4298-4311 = 1.8 AA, 1.11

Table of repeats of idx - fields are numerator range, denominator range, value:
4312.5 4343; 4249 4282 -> 1.10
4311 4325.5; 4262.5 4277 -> 1.22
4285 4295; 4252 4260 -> 0.87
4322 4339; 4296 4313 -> 1.24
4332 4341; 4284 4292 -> 1.18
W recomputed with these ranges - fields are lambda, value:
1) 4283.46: 1.564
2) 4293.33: 1.301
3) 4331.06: 1.297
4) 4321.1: 1.512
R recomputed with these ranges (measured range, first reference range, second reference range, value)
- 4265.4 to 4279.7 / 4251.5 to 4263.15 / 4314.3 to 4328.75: 1.86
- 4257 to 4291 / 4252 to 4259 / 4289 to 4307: 2.36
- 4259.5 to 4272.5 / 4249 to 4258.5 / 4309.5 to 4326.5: 2.67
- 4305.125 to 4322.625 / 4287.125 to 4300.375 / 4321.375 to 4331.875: -1.21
